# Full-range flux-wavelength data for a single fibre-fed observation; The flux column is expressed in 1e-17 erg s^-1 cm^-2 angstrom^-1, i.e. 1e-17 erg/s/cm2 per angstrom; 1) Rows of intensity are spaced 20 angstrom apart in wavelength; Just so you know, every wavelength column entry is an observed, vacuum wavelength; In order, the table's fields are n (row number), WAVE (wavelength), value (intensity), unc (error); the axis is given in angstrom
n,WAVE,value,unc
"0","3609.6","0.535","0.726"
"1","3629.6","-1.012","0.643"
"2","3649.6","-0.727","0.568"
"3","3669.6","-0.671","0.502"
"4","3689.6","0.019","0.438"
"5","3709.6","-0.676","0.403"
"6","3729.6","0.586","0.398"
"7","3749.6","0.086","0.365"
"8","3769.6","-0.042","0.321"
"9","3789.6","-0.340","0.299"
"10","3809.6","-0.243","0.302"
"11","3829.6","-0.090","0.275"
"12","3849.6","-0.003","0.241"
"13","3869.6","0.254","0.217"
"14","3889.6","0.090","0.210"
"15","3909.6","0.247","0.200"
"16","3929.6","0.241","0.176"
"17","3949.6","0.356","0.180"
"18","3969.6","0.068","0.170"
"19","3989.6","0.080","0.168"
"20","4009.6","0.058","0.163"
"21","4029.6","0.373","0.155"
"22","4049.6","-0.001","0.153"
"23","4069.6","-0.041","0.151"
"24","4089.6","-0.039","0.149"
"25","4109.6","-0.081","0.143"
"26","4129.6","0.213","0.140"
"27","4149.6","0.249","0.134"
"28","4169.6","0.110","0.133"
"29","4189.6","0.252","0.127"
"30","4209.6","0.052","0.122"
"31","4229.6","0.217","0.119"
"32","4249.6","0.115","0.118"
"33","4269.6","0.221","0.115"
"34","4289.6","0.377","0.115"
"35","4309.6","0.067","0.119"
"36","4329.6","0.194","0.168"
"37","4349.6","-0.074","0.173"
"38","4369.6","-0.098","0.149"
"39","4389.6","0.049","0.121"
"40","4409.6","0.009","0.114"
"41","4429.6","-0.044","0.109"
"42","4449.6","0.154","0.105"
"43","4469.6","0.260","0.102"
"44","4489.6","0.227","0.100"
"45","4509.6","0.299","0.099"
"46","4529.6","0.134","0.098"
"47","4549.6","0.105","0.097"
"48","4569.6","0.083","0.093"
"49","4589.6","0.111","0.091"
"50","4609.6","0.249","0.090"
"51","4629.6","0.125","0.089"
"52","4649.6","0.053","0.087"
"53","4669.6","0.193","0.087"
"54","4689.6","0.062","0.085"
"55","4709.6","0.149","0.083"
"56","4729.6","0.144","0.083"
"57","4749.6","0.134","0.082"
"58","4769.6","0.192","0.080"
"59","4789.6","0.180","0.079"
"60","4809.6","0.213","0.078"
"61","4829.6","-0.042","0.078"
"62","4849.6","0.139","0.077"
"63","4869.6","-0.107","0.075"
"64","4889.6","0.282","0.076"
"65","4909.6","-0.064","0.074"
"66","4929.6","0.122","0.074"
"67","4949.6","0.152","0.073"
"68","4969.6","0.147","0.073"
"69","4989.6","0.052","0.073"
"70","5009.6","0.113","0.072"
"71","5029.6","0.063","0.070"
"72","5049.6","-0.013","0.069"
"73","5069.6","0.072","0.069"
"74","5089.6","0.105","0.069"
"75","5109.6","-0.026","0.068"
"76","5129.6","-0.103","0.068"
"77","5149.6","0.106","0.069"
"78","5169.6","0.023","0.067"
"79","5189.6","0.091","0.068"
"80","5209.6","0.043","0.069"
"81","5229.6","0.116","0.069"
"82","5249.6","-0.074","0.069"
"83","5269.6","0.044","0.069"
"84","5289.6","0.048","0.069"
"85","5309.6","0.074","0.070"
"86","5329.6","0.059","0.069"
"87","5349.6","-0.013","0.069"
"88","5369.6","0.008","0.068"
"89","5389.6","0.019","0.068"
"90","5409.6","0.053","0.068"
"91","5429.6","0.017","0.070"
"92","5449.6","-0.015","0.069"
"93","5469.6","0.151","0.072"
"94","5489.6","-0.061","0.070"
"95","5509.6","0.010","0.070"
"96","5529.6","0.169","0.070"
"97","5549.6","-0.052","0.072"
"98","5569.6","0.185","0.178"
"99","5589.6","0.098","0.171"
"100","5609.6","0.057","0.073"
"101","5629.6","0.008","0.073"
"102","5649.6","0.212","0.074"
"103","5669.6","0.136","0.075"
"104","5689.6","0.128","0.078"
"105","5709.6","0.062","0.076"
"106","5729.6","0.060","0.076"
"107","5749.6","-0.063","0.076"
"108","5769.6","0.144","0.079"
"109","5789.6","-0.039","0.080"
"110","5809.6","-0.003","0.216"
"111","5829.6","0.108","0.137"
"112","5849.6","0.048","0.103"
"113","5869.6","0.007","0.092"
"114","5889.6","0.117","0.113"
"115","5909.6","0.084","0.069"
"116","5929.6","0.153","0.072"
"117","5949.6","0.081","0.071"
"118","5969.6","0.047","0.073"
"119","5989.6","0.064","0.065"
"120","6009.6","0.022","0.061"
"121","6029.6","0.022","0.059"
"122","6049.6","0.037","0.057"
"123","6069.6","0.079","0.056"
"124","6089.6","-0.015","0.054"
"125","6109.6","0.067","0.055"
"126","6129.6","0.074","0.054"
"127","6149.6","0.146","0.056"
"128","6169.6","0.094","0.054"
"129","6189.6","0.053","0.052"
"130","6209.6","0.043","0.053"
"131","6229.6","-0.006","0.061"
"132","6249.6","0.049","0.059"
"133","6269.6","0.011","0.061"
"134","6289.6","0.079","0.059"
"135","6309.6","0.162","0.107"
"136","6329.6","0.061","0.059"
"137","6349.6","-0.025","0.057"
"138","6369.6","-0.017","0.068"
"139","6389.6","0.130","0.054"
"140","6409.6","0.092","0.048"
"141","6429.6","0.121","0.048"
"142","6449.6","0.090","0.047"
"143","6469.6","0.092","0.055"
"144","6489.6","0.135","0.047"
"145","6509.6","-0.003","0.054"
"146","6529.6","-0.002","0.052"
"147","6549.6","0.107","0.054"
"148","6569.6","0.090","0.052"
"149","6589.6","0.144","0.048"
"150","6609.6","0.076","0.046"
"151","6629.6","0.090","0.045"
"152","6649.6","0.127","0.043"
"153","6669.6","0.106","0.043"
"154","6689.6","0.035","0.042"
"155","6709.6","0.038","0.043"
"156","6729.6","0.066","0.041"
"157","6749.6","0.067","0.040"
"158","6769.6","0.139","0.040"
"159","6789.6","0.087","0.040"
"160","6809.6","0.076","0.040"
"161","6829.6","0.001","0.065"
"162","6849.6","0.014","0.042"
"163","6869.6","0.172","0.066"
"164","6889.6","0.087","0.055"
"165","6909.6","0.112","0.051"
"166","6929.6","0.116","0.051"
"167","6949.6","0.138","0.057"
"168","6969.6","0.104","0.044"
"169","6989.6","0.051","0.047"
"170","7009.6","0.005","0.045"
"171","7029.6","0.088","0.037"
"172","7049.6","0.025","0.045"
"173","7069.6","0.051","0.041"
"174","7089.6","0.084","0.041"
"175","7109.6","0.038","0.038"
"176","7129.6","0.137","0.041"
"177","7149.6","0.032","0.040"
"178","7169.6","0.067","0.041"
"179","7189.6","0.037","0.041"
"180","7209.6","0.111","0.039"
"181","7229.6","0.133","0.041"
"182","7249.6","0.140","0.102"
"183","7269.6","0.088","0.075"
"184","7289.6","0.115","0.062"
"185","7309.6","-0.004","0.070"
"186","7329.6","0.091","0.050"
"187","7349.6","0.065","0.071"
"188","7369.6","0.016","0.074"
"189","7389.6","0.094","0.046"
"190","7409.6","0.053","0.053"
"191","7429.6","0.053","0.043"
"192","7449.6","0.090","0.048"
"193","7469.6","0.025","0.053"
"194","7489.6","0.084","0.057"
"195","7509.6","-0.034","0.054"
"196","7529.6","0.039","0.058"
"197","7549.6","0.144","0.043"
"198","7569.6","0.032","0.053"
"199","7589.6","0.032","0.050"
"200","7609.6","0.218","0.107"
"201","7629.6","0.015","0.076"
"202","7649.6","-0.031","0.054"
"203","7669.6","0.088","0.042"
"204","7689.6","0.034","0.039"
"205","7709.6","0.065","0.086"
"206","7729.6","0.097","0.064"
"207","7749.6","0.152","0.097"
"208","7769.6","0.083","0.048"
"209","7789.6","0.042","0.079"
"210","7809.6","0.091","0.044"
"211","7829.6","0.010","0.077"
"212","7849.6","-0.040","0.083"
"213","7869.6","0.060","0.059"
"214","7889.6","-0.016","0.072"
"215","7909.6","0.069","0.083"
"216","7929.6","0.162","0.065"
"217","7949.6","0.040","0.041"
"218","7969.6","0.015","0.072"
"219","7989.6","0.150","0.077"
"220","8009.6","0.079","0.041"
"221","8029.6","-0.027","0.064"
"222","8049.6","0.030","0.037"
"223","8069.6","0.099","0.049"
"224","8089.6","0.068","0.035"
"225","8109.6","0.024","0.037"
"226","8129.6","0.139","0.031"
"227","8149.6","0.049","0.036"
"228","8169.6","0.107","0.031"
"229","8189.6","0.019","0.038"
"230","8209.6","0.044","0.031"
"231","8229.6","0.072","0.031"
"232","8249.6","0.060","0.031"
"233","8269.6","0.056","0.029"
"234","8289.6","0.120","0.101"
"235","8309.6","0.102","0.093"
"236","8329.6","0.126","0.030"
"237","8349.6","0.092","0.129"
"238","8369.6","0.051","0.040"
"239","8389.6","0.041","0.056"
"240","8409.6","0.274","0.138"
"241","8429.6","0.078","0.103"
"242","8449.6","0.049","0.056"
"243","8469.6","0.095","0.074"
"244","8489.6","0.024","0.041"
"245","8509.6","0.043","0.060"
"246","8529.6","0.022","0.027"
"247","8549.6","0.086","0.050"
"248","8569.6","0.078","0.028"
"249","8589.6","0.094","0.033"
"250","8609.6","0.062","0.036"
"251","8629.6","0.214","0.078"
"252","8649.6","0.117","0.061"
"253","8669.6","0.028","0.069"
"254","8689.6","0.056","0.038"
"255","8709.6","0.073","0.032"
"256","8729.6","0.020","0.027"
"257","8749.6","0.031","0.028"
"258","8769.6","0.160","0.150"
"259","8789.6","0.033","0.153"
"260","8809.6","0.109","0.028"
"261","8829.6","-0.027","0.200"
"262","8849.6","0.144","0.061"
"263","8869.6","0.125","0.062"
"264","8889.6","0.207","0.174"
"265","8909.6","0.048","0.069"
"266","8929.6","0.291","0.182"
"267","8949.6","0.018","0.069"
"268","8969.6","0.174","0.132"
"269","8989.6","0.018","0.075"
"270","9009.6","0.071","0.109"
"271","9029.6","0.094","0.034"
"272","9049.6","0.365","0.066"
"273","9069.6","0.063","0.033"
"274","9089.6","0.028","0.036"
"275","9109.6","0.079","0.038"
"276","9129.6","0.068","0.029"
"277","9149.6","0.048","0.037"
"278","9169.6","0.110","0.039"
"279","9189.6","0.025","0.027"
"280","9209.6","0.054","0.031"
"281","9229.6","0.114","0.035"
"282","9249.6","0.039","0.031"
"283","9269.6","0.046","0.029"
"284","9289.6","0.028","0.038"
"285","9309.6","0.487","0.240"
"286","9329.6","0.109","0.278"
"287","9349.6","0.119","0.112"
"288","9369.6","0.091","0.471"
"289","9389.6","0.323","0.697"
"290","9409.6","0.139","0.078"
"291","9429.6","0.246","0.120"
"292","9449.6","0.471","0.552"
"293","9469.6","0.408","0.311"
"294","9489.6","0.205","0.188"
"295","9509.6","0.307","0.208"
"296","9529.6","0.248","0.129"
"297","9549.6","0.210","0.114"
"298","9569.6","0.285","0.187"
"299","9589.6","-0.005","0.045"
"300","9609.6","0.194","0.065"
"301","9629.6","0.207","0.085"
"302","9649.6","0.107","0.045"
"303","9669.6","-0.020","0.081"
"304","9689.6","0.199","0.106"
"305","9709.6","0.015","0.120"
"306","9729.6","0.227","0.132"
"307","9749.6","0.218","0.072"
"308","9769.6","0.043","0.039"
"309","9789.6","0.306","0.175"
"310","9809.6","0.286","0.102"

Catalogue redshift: 1.426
